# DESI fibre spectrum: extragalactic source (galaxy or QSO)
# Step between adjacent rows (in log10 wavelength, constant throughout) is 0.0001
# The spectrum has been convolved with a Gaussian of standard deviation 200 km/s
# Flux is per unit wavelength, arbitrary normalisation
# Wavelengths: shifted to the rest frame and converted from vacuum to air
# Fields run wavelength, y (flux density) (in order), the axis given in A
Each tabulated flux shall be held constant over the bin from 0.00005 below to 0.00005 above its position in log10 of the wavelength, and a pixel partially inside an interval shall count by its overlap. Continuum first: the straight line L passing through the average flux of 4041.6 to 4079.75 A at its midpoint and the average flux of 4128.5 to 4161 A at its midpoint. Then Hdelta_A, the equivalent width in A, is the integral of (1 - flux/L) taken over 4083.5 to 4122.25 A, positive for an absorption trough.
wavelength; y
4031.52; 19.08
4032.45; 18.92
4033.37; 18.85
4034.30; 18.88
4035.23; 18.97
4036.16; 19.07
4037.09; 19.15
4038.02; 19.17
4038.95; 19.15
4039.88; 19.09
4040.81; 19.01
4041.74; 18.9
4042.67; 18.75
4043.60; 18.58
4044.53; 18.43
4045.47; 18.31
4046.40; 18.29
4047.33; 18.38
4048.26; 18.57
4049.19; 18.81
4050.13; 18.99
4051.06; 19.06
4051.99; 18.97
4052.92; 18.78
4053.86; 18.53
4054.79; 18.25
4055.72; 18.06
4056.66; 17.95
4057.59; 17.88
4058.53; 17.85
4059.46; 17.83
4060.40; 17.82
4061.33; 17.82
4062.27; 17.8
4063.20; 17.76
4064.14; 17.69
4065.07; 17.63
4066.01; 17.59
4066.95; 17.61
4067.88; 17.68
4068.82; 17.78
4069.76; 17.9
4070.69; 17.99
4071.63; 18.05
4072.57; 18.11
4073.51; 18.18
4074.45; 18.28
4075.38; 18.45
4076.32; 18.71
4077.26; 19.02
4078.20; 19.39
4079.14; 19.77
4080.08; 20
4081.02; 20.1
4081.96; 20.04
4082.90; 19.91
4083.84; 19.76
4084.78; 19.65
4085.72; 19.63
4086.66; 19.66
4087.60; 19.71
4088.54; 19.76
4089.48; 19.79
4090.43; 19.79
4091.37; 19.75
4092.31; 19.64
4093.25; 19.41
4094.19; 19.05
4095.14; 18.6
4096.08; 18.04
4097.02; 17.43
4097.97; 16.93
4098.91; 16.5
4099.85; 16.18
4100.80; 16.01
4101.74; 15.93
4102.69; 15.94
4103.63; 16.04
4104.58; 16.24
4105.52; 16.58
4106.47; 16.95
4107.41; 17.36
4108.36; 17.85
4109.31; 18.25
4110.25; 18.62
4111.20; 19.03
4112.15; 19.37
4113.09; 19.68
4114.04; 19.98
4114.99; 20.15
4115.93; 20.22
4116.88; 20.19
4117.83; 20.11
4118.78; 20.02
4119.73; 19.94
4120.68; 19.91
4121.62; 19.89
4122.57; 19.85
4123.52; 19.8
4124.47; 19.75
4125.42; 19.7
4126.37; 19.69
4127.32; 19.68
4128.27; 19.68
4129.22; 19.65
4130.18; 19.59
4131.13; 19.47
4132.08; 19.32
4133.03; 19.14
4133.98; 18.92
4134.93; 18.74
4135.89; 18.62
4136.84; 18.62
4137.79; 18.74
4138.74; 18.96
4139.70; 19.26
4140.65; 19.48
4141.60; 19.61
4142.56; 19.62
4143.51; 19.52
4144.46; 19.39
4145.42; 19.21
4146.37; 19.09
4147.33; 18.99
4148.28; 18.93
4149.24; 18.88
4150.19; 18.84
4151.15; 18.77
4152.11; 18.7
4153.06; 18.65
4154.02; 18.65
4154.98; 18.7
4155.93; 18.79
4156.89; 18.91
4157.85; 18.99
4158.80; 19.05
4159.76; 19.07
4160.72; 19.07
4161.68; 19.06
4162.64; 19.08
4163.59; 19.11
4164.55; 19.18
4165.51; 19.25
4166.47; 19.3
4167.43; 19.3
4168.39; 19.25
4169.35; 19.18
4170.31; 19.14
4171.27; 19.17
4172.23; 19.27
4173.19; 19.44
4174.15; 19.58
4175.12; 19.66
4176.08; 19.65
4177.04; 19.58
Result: 0.1 A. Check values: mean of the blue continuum 18.3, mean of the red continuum 19.1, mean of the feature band 18.6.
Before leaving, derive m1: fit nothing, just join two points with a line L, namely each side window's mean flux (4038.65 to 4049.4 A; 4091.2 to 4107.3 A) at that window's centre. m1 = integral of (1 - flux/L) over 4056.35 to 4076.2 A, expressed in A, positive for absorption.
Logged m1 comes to 0.3 A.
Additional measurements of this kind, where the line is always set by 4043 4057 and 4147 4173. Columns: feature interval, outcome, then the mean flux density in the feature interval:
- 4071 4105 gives 0.29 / 18.5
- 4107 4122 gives -0.48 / 19.4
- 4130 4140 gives -0.06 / 19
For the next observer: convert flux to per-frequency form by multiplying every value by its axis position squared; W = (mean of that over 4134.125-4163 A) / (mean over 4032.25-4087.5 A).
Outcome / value 1.06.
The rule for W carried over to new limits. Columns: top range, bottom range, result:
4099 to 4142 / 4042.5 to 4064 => 1.06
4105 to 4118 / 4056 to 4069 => 1.09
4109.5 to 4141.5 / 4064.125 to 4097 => 1.05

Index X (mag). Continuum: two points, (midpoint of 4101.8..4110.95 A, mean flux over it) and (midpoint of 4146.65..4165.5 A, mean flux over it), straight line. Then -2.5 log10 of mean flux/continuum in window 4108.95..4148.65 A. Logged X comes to -0.09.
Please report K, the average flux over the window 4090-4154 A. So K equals 18.8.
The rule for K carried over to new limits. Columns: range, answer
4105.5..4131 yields 19.4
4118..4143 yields 19.5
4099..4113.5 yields 17.3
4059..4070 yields 17.7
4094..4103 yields 17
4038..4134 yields 18.7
